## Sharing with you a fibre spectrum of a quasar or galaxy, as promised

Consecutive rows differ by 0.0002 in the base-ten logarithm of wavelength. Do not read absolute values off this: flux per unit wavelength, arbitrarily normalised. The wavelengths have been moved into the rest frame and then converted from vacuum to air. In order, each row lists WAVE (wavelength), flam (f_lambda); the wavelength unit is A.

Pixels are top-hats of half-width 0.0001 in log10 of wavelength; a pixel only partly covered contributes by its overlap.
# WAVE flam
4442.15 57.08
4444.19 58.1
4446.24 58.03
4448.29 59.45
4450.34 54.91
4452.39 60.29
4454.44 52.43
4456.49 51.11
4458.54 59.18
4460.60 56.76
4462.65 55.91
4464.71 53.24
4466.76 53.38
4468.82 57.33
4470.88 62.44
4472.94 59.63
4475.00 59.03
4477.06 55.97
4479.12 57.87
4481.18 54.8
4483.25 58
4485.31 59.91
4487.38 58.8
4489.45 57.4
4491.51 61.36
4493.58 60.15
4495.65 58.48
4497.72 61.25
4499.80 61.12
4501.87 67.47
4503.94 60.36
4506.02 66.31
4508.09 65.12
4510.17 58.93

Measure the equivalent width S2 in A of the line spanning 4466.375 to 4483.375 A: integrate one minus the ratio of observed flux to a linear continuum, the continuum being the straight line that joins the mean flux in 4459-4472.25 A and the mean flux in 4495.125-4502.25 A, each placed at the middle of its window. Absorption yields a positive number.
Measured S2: 0.1 A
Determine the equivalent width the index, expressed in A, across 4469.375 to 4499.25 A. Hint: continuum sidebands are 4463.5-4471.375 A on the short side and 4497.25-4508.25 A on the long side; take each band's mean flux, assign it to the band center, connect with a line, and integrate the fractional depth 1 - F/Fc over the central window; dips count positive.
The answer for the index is 0.4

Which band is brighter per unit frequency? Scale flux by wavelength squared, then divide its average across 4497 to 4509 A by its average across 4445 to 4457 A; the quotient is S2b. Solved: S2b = 1.2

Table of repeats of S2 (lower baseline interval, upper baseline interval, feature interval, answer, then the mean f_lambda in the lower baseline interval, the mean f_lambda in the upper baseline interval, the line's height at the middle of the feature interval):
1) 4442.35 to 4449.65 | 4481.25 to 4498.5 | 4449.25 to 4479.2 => 1.0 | 58.2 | 59.1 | 58.6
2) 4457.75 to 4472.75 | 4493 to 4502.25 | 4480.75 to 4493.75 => 0.3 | 57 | 61.3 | 59.9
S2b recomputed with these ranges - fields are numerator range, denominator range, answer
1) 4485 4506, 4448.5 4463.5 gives 1.11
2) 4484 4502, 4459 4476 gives 1.06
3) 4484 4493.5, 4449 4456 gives 1.08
